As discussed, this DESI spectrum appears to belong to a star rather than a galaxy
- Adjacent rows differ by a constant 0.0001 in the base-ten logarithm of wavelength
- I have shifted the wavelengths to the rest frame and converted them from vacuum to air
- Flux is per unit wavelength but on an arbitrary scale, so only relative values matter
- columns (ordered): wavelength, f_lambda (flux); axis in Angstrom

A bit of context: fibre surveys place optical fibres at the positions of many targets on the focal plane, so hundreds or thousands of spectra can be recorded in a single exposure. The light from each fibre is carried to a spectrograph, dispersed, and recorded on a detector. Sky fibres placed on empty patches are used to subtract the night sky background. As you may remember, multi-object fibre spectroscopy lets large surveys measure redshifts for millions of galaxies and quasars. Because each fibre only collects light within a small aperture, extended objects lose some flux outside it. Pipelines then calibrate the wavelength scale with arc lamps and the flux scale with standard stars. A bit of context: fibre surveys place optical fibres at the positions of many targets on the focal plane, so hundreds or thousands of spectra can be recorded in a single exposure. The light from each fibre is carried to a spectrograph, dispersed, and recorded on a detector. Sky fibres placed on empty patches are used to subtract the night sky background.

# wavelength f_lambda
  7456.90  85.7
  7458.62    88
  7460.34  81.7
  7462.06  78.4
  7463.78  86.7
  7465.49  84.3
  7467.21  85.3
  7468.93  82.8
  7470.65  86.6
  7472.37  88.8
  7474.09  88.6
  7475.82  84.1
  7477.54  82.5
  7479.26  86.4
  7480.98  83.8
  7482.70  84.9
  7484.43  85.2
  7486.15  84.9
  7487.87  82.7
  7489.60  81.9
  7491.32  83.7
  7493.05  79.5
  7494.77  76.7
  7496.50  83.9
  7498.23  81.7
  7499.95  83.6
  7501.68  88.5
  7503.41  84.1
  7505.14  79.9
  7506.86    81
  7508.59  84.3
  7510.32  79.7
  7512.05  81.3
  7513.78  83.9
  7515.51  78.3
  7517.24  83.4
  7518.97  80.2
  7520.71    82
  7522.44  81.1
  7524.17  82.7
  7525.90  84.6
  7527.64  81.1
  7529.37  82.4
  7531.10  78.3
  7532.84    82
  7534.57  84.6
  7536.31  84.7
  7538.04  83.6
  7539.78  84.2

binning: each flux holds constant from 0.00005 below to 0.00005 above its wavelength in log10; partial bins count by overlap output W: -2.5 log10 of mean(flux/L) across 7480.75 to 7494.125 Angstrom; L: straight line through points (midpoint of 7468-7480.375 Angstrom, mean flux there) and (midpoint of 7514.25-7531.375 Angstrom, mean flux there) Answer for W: 0.02 mag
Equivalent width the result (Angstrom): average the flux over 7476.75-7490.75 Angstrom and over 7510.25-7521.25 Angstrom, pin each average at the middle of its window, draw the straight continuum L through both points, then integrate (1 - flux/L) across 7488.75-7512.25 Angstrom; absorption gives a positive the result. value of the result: 0.13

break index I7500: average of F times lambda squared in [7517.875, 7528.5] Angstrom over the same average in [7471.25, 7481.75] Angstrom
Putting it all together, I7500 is 1.0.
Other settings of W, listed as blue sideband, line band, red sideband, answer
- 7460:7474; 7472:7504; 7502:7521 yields -0.01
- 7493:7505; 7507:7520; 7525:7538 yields 0.01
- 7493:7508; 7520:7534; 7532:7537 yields 0.02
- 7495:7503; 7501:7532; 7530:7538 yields 0.02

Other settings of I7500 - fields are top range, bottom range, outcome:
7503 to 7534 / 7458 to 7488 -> 0.98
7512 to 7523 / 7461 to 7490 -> 0.97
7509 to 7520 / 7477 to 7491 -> 0.97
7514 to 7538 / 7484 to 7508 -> 1.00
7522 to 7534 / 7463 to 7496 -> 0.99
